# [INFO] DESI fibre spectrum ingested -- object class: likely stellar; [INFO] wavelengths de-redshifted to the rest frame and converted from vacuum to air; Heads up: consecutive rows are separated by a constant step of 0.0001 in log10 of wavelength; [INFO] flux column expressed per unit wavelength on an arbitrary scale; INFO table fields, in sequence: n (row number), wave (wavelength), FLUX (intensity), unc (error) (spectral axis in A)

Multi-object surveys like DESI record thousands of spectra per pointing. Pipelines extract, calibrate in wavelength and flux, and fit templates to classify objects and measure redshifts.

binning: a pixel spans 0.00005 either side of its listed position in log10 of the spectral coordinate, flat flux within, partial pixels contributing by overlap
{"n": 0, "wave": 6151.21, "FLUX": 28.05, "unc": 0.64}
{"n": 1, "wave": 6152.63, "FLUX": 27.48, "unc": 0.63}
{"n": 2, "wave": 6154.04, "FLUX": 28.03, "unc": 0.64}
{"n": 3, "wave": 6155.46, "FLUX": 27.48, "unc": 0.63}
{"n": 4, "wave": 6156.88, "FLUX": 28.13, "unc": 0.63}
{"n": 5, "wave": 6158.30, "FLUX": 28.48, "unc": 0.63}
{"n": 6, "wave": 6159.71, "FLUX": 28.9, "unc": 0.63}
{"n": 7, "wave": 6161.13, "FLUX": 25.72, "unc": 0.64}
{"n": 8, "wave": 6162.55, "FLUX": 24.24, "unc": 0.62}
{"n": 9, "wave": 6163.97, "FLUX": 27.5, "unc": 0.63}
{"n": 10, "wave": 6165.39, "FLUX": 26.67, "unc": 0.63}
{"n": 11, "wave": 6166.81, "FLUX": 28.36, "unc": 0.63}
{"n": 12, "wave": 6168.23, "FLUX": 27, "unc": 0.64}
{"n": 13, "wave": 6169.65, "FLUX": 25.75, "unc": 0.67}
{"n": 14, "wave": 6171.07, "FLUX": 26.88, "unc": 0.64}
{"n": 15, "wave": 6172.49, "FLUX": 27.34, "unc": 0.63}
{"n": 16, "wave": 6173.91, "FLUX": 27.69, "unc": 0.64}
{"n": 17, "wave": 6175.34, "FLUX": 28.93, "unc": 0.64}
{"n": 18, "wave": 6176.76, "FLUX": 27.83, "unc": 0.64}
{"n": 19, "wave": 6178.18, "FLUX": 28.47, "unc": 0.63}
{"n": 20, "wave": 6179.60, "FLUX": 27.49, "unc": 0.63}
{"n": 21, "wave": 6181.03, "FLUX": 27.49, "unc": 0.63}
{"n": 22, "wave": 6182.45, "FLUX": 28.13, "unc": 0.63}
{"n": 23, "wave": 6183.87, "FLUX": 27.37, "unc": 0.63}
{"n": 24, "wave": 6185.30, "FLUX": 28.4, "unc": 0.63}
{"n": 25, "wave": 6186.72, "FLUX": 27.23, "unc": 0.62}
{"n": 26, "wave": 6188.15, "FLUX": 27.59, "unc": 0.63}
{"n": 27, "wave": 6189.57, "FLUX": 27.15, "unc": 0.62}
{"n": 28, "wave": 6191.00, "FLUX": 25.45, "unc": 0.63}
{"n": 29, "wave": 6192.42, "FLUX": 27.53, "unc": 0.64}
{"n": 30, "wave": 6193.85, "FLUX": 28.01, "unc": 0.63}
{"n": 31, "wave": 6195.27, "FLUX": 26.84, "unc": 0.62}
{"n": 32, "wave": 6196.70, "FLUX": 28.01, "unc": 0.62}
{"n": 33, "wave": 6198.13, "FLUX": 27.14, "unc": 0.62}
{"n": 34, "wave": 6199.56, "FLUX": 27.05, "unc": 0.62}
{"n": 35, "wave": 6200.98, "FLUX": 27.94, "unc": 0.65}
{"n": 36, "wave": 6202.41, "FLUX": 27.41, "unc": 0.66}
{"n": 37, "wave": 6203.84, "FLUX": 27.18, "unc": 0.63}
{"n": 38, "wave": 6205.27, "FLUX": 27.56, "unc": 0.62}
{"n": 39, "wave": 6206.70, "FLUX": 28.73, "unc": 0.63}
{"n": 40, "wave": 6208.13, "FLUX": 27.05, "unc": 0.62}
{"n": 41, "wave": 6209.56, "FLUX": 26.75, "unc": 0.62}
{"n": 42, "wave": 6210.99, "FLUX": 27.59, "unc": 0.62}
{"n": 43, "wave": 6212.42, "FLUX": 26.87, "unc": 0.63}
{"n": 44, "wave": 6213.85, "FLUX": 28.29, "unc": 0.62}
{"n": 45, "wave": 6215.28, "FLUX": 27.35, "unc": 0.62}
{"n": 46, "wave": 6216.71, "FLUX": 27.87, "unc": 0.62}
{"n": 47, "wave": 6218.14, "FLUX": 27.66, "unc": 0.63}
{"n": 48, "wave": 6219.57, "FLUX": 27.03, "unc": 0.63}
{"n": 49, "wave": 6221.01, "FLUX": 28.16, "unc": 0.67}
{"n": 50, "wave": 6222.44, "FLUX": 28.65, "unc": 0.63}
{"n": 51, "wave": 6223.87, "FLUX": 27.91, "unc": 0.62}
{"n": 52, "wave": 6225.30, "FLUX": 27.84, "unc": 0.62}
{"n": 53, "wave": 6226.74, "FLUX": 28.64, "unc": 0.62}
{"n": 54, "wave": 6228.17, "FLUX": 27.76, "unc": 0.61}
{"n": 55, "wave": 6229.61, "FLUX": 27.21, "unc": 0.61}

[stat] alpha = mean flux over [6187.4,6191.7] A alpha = 26.7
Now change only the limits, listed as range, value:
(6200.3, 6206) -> 27.5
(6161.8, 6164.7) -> 25.9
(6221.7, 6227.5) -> 28.3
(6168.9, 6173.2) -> 26.7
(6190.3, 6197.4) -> 27.2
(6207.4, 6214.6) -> 27.3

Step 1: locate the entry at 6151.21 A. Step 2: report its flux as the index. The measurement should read 28.05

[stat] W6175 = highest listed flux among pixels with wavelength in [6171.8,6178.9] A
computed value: 28.93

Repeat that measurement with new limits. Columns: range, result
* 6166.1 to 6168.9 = 28.36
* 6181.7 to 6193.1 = 28.4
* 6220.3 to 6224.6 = 28.65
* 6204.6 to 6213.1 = 28.73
